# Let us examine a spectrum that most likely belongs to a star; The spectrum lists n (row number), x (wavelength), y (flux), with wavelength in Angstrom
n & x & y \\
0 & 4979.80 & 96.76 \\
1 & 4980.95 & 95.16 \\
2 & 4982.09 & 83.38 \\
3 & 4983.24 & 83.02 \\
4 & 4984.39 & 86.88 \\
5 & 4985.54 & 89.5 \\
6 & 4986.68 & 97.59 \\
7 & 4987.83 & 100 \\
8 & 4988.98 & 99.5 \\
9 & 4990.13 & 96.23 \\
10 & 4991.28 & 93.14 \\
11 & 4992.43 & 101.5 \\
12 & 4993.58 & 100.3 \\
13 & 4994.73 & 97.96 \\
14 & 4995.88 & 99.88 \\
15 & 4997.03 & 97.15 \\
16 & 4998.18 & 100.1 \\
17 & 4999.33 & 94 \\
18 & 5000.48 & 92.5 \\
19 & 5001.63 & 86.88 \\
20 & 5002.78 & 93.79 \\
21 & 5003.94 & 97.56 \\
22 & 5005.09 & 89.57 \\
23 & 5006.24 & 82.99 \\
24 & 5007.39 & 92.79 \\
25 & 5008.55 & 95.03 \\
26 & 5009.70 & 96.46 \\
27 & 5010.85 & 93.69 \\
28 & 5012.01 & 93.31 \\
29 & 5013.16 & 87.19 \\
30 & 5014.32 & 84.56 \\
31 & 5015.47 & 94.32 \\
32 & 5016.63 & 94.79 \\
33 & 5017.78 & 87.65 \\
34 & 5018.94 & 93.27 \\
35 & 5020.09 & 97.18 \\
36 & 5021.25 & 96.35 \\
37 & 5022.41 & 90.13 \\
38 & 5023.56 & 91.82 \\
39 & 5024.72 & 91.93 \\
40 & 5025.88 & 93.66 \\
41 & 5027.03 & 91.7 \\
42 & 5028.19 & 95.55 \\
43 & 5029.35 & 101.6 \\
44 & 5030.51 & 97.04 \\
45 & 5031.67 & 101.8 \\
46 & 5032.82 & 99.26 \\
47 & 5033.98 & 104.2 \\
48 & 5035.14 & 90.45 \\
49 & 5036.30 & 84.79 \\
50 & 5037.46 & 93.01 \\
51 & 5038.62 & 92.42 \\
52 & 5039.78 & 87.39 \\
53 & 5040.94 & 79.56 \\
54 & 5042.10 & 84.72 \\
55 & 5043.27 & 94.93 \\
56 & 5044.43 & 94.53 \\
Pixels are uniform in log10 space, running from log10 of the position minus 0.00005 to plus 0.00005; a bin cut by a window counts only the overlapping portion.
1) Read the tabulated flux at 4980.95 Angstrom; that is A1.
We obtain 95.16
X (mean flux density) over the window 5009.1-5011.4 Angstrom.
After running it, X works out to 95.4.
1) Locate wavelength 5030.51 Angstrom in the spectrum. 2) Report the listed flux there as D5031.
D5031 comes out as 97.04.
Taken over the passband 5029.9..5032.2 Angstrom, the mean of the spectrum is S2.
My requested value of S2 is 99.3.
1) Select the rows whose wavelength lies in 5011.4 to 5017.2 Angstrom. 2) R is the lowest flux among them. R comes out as 84.56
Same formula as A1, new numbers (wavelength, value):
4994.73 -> 97.96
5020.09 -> 97.18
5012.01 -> 93.31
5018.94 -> 93.27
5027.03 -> 91.7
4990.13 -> 96.23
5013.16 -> 87.19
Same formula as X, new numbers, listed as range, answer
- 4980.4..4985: 87.1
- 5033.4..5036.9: 93.1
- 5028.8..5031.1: 99.2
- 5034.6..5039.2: 90.2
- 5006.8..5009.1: 93.7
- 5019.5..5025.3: 93.5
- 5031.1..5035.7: 99.1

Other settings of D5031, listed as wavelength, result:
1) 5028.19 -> 95.55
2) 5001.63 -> 86.88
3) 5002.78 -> 93.79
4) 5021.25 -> 96.35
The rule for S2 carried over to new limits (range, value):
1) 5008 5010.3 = 96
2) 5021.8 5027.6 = 91.9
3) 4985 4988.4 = 95.9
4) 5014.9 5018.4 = 92.1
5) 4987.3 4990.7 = 98.5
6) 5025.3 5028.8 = 93.7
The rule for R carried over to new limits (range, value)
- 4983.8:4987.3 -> 86.88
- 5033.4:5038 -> 84.79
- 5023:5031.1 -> 91.7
